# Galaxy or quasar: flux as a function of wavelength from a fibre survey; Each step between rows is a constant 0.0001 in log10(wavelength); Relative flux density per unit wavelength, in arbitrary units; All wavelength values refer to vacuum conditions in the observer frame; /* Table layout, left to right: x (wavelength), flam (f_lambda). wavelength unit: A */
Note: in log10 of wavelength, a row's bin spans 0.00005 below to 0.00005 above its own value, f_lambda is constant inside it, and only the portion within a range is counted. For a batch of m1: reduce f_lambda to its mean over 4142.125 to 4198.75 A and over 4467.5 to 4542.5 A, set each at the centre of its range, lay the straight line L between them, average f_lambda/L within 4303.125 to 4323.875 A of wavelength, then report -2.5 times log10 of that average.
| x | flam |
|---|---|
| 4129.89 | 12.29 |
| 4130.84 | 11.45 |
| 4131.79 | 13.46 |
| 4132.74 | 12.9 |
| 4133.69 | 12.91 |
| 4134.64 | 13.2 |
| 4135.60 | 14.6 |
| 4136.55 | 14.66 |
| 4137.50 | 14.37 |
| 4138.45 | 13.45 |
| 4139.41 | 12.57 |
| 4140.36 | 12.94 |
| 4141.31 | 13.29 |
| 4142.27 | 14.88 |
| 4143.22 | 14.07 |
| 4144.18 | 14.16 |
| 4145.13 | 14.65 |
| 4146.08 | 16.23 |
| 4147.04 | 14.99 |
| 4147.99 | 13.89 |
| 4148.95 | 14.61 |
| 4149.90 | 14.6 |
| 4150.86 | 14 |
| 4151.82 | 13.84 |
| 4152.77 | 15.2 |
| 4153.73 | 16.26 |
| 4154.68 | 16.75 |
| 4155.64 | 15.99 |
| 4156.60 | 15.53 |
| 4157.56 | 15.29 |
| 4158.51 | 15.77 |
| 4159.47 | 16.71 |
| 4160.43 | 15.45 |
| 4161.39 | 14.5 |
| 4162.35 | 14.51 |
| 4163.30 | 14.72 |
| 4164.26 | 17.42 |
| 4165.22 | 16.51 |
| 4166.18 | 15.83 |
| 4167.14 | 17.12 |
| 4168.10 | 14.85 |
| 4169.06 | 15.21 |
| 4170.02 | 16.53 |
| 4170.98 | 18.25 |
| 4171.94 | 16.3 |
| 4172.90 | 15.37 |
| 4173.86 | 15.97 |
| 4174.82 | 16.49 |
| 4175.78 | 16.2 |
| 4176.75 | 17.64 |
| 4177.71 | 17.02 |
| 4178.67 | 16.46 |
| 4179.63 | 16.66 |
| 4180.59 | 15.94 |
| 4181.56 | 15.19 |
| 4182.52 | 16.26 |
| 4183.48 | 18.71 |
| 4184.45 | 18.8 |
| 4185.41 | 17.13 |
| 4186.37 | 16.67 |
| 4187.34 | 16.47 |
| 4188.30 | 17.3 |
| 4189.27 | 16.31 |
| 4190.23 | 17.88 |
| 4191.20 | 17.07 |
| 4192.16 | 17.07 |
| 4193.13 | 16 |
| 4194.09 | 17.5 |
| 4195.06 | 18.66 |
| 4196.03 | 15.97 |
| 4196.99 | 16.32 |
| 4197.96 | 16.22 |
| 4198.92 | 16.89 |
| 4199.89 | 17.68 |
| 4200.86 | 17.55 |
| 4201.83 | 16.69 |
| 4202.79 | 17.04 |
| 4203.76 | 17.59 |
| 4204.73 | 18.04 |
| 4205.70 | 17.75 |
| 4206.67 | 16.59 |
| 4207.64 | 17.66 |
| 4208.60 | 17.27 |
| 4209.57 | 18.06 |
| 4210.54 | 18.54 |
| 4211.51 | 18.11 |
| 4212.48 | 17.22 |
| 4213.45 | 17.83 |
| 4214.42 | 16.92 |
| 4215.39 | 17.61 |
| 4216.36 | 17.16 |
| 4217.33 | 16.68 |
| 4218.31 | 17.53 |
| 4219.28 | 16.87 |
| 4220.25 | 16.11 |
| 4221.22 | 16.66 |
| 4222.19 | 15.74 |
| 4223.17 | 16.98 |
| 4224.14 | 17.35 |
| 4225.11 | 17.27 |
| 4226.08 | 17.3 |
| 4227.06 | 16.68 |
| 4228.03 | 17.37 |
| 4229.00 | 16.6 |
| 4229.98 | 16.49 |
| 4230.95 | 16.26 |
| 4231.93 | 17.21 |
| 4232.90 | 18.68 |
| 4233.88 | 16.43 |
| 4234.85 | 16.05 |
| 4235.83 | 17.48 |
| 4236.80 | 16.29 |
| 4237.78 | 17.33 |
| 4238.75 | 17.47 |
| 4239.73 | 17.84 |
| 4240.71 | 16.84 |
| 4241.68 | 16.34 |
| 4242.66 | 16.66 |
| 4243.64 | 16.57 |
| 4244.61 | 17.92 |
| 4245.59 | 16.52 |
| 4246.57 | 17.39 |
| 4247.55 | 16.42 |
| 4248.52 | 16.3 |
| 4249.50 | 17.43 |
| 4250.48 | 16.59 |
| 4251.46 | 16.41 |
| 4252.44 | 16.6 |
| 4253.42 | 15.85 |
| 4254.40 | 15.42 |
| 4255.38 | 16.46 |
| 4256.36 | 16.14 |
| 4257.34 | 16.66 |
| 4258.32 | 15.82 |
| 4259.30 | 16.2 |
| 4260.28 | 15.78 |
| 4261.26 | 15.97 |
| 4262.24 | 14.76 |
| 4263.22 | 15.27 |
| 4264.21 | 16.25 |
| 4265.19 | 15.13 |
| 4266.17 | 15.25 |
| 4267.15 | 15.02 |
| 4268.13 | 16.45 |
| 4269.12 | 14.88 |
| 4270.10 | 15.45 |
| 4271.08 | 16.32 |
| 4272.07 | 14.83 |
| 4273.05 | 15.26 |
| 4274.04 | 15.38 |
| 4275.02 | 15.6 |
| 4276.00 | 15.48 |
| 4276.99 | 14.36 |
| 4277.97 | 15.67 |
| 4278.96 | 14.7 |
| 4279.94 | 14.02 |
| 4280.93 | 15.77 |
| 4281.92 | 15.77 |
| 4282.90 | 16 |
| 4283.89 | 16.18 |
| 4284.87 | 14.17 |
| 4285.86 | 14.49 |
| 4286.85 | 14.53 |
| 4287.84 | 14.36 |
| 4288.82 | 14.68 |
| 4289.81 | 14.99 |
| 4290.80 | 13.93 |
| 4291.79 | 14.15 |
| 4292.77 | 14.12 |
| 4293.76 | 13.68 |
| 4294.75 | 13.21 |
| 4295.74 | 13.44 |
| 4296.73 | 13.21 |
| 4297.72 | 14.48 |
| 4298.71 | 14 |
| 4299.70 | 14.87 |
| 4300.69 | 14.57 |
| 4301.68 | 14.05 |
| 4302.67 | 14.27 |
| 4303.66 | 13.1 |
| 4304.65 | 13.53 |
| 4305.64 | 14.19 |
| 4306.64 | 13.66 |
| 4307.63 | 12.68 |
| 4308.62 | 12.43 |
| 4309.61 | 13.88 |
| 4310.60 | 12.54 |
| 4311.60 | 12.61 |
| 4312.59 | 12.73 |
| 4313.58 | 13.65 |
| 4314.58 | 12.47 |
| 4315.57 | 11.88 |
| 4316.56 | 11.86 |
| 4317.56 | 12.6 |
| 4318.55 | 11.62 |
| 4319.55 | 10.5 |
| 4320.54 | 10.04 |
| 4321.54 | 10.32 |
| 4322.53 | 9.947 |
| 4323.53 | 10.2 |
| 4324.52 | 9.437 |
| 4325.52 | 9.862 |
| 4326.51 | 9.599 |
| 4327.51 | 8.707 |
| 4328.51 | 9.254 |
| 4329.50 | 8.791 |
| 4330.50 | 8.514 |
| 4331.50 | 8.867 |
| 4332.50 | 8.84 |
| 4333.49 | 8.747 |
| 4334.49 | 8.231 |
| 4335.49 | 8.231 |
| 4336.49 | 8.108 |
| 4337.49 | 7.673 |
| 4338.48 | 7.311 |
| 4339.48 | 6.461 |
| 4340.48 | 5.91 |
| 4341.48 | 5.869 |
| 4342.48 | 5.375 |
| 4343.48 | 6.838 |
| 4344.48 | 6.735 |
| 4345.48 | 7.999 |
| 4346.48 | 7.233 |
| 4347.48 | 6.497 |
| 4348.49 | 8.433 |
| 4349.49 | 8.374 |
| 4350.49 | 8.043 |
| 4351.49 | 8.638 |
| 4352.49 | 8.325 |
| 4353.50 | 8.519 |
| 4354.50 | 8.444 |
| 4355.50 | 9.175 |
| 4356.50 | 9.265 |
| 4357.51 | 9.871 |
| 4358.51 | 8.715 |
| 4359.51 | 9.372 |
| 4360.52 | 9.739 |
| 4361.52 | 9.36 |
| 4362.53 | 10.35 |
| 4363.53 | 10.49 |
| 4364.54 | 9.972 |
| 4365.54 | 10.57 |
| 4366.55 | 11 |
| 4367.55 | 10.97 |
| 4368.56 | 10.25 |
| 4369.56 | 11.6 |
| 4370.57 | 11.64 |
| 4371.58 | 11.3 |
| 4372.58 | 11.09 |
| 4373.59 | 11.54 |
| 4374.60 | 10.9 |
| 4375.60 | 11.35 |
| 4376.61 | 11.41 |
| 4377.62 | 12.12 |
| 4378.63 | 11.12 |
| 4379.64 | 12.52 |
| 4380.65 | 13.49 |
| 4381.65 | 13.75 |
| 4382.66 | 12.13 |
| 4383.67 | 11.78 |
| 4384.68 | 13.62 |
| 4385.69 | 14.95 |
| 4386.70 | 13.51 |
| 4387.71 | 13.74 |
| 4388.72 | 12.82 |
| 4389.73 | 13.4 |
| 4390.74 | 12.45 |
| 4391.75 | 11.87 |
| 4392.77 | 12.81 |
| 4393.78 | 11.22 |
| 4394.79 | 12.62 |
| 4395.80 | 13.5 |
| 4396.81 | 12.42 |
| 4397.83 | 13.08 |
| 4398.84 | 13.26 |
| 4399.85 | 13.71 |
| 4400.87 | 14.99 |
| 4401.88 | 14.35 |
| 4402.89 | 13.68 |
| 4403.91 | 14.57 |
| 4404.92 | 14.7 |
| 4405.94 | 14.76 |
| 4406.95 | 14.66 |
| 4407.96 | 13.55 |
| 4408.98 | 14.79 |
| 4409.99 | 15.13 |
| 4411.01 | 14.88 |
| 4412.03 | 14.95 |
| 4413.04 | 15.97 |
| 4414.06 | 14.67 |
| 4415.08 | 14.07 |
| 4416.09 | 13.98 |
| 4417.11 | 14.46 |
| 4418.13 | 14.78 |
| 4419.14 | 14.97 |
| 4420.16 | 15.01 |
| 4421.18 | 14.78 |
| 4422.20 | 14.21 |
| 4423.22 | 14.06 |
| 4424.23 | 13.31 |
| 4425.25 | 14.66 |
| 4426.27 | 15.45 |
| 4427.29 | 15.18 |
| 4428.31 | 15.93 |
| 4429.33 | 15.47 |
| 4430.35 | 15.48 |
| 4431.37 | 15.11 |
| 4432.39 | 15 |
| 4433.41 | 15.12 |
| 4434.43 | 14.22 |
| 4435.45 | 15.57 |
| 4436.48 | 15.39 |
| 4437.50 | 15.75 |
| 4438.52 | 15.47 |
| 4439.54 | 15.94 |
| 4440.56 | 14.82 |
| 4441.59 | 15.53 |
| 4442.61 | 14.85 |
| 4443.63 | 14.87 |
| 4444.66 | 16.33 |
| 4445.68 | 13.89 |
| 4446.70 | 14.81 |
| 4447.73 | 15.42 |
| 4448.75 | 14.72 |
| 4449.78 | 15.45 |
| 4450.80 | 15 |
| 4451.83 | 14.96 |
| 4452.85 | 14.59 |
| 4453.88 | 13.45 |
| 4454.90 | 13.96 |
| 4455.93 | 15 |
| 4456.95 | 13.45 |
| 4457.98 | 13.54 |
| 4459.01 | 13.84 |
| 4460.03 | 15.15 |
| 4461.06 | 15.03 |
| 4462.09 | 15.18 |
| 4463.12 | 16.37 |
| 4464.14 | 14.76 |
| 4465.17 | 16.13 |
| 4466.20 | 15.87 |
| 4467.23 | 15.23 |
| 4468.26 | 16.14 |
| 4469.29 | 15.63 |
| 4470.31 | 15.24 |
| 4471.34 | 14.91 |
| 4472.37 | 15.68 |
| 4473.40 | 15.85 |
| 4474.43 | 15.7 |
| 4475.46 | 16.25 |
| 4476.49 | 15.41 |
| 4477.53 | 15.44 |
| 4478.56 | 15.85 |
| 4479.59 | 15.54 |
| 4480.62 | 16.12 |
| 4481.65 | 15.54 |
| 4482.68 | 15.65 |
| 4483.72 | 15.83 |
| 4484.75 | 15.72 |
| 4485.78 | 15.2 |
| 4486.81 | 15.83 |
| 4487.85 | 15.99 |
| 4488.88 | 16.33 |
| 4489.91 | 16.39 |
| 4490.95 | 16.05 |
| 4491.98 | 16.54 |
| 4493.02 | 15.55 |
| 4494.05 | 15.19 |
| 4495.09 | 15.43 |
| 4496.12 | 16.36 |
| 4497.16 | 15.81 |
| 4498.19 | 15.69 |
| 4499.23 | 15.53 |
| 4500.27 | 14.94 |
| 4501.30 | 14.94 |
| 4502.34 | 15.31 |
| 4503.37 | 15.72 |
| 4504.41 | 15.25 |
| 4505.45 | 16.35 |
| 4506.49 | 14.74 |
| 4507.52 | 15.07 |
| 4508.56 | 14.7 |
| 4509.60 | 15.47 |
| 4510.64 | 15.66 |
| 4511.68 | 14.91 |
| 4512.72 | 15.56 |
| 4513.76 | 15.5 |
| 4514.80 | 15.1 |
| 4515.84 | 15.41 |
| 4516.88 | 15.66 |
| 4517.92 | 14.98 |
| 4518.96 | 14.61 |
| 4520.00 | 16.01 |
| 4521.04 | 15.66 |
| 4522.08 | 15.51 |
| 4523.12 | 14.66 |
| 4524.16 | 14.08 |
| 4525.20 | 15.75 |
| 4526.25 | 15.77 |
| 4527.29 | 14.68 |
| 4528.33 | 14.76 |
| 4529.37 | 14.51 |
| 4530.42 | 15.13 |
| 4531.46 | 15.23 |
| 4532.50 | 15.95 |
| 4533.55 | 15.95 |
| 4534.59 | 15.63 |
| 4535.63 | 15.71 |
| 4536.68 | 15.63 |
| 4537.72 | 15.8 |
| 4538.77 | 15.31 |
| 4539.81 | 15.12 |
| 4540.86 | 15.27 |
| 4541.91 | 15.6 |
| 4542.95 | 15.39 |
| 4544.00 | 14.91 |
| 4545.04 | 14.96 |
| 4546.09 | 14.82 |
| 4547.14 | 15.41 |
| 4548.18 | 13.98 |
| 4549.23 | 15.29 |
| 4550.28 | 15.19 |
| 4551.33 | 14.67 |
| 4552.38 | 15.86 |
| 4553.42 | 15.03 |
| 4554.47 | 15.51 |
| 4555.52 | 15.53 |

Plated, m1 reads 0.28 mag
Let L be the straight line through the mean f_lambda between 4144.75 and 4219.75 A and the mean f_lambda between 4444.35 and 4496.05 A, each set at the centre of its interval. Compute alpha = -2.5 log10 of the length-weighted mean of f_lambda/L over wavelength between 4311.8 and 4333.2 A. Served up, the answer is 0.46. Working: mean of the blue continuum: 16.5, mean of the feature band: 10.5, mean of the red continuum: 15.4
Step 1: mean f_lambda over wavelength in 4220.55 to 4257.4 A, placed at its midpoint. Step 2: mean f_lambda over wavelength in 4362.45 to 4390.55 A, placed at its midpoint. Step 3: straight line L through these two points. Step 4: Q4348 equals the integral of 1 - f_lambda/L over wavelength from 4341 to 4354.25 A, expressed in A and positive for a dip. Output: 5.60 A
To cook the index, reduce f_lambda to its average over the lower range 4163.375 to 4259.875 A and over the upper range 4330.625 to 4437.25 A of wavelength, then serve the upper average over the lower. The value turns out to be 0.70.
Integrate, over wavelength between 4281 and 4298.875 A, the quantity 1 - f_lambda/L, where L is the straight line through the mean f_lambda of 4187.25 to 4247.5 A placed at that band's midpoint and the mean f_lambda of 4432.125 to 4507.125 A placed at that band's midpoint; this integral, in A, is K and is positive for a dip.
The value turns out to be 2.3 A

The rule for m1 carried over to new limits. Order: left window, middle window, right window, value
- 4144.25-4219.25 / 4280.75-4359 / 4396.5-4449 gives 0.37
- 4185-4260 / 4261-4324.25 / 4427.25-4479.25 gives 0.18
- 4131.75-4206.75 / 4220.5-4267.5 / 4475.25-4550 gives -0.05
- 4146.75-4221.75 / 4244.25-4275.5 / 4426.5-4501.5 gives 0.02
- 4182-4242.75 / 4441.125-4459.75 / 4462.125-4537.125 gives 0.08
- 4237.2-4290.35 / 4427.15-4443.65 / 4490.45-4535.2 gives 0.02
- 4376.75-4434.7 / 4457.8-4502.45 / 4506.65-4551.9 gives -0.06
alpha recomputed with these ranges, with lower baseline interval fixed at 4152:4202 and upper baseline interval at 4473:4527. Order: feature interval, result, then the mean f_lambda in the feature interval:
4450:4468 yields 0.059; 14.8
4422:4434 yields 0.057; 14.9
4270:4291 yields 0.074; 15.1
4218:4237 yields -0.037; 16.9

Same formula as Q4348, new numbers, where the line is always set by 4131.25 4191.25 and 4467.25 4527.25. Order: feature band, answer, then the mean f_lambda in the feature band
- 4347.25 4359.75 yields 5.56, 8.62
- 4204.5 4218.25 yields -1.77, 17.5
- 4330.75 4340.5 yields 4.76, 7.95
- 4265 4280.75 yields 0.28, 15.3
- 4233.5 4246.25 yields -1.14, 16.9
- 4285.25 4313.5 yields 3.14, 13.8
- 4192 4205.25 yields -1.34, 17.1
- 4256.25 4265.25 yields -0.17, 15.8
